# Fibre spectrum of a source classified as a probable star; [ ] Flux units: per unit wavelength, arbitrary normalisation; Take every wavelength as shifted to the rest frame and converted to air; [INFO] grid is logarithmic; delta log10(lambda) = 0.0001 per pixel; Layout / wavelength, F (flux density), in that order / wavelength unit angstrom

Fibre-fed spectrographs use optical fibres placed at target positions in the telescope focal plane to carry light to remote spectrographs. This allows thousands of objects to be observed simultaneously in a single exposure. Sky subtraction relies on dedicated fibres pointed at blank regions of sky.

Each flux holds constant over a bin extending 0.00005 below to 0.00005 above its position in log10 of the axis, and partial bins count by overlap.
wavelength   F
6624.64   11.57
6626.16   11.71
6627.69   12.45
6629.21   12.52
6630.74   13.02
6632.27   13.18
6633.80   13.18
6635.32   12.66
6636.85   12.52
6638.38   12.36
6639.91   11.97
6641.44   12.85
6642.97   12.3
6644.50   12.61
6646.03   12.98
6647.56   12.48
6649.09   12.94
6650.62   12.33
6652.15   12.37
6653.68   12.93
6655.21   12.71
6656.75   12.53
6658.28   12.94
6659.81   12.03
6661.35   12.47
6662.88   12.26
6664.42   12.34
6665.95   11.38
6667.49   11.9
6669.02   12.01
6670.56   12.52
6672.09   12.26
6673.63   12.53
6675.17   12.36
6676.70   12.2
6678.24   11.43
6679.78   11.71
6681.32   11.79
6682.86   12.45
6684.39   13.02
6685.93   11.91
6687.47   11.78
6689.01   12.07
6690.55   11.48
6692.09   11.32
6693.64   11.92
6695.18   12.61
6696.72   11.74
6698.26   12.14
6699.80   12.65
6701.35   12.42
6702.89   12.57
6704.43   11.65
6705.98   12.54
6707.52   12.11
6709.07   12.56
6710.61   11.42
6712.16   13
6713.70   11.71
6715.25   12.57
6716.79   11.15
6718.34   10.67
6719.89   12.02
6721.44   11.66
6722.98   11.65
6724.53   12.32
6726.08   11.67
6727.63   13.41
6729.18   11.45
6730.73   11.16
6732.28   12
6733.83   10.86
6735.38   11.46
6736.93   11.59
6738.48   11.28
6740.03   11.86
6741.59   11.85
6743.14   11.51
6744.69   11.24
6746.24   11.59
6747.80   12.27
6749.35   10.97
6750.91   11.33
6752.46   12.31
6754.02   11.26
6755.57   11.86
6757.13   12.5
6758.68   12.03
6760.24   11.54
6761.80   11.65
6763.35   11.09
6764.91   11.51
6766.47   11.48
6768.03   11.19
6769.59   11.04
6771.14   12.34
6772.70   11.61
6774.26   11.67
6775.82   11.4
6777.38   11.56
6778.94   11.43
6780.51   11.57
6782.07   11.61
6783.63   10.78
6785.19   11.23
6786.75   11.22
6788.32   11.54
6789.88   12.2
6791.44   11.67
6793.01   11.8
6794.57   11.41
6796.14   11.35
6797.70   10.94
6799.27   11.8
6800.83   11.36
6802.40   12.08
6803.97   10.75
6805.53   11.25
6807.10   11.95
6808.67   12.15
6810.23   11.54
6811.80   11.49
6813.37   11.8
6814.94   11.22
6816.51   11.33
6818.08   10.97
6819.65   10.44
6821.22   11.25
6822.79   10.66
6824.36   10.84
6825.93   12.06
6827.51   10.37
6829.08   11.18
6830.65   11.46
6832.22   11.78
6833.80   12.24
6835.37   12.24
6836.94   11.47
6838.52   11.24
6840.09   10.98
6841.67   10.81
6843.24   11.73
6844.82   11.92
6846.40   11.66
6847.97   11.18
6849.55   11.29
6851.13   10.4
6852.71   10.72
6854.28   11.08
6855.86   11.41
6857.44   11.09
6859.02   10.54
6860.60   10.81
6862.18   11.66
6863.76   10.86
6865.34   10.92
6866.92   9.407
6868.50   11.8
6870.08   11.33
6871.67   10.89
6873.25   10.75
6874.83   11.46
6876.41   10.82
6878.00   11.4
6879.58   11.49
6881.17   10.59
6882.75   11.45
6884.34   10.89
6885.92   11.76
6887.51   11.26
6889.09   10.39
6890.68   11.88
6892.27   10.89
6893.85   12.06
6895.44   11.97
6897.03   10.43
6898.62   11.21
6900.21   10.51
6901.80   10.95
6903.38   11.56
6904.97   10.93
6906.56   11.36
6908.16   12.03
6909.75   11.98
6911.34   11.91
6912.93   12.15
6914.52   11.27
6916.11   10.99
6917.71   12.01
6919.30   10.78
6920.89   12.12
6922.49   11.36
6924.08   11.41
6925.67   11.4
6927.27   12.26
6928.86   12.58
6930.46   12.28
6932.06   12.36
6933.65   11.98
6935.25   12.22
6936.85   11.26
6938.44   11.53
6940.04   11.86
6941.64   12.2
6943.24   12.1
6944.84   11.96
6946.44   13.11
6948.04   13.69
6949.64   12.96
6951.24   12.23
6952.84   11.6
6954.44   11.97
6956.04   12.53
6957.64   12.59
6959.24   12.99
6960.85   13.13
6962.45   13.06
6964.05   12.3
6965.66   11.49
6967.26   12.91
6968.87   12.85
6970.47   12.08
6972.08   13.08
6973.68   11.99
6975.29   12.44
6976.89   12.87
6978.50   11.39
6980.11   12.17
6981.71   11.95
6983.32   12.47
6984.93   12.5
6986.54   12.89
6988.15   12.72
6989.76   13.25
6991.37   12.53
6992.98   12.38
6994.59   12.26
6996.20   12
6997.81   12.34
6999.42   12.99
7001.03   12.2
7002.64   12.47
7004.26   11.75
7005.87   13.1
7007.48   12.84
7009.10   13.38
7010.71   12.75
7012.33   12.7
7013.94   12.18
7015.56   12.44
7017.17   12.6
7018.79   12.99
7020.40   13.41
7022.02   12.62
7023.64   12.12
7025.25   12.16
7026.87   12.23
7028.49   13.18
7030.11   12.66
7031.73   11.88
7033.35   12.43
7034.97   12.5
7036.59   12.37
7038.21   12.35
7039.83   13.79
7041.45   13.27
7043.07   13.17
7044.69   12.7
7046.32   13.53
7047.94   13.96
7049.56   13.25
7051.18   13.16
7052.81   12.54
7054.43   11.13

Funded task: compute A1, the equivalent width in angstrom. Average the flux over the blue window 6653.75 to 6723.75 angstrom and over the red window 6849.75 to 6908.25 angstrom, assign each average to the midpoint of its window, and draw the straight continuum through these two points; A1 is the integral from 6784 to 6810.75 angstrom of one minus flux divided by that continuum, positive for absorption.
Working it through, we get 0.0 angstrom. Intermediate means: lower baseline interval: 12.1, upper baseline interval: 11.1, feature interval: 11.5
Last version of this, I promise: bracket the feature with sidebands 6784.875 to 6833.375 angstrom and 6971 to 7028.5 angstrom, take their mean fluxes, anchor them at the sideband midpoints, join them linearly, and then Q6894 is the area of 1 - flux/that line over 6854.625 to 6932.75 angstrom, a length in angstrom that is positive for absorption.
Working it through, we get 3.7 angstrom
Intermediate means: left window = 11.4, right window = 12.5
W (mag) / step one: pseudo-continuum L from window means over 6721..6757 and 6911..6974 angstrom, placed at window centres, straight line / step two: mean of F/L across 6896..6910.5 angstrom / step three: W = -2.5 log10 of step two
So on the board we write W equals 0.08 mag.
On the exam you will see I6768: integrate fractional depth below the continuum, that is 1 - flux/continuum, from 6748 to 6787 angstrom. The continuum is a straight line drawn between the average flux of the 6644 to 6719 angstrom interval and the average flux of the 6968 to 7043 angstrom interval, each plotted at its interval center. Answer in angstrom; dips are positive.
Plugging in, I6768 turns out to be 2.4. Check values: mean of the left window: 12.2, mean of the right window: 12.6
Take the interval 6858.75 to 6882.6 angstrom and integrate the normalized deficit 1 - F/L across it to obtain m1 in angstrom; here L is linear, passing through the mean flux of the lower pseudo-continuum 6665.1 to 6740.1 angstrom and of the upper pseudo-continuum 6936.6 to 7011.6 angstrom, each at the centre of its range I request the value 2.46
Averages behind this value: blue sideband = 12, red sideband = 12.5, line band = 11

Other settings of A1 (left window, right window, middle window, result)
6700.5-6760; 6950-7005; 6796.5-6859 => 3.8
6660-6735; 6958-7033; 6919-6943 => 1.1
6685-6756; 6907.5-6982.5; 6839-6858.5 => 1.4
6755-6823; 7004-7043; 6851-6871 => 1.5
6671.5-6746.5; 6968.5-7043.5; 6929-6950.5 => 0.2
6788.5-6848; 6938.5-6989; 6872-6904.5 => 2.0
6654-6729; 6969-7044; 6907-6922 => 0.9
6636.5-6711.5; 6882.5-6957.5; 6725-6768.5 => 1.6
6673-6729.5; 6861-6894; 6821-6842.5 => 0.1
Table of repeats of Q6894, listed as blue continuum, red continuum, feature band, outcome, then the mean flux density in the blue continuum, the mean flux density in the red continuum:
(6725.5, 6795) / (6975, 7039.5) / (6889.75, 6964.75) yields 1.9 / 11.6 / 12.5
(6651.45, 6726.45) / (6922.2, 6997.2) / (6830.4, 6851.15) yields 1.3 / 12.1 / 12.3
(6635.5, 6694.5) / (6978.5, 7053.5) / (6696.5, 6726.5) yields 0.7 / 12.3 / 12.7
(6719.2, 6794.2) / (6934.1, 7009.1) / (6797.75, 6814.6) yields 0.3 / 11.6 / 12.4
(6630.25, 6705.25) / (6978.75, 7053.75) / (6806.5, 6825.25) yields 1.8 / 12.3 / 12.7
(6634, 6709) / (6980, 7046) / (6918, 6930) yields 0.8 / 12.3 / 12.6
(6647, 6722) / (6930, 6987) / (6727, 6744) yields 0.7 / 12.2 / 12.4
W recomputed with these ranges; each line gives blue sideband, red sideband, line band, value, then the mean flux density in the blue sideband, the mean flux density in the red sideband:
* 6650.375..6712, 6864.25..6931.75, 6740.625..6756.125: 0.029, 12.2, 11.4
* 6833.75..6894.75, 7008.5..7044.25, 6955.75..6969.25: -0.048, 11.2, 12.7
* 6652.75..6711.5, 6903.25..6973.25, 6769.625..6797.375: 0.057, 12.2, 12.1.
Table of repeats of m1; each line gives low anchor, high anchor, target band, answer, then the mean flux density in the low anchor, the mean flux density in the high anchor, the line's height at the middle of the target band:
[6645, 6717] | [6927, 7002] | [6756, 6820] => 4.07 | 12.2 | 12.4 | 12.3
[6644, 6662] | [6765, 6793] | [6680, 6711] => 0.33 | 12.6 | 11.5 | 12.2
